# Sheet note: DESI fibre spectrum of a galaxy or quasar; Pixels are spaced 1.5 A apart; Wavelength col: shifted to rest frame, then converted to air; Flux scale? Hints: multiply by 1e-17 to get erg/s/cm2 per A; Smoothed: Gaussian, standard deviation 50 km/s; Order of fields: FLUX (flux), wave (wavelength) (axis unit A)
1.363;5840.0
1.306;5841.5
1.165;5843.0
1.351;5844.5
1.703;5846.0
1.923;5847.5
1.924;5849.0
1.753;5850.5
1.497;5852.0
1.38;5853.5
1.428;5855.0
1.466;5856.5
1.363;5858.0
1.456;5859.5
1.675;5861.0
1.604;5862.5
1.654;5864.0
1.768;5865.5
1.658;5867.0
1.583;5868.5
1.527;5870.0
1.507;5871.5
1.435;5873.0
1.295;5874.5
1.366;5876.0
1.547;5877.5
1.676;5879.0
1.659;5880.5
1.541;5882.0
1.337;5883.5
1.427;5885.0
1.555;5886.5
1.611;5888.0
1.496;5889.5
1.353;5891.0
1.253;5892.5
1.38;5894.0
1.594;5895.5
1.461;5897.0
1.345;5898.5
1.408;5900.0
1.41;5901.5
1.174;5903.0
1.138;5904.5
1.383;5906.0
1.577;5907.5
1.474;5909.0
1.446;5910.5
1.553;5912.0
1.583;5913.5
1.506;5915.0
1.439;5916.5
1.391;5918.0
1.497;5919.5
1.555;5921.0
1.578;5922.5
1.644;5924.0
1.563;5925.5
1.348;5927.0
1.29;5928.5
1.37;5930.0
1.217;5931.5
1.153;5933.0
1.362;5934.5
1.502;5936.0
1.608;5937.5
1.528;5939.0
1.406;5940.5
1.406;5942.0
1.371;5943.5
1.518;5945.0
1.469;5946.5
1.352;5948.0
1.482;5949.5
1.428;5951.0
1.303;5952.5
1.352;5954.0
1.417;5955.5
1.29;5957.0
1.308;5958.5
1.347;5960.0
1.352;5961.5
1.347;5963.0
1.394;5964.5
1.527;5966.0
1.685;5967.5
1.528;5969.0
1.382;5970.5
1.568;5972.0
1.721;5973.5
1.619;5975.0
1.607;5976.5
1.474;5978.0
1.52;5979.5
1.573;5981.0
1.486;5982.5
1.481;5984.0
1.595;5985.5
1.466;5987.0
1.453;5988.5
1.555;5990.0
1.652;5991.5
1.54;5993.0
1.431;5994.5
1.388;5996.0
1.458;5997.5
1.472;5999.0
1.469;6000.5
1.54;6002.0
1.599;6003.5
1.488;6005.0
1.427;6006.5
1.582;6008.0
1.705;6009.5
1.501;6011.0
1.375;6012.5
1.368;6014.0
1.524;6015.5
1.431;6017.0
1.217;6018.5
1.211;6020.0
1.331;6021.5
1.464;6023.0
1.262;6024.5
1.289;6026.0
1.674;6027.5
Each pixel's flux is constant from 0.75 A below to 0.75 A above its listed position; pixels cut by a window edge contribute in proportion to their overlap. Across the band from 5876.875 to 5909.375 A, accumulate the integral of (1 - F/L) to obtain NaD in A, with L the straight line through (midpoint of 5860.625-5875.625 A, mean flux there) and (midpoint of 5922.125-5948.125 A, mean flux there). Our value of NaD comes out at 1.5 A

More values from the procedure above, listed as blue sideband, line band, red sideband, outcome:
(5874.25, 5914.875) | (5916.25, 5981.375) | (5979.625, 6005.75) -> 1.45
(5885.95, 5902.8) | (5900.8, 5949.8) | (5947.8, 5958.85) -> -1.18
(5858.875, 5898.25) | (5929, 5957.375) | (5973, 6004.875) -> 2.32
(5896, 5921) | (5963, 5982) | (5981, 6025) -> -1.12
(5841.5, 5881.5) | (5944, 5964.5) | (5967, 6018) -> 1.93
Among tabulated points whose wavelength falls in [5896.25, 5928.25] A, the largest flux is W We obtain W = 1.644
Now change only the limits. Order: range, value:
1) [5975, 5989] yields 1.619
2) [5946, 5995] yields 1.721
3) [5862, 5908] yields 1.768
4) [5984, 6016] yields 1.705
